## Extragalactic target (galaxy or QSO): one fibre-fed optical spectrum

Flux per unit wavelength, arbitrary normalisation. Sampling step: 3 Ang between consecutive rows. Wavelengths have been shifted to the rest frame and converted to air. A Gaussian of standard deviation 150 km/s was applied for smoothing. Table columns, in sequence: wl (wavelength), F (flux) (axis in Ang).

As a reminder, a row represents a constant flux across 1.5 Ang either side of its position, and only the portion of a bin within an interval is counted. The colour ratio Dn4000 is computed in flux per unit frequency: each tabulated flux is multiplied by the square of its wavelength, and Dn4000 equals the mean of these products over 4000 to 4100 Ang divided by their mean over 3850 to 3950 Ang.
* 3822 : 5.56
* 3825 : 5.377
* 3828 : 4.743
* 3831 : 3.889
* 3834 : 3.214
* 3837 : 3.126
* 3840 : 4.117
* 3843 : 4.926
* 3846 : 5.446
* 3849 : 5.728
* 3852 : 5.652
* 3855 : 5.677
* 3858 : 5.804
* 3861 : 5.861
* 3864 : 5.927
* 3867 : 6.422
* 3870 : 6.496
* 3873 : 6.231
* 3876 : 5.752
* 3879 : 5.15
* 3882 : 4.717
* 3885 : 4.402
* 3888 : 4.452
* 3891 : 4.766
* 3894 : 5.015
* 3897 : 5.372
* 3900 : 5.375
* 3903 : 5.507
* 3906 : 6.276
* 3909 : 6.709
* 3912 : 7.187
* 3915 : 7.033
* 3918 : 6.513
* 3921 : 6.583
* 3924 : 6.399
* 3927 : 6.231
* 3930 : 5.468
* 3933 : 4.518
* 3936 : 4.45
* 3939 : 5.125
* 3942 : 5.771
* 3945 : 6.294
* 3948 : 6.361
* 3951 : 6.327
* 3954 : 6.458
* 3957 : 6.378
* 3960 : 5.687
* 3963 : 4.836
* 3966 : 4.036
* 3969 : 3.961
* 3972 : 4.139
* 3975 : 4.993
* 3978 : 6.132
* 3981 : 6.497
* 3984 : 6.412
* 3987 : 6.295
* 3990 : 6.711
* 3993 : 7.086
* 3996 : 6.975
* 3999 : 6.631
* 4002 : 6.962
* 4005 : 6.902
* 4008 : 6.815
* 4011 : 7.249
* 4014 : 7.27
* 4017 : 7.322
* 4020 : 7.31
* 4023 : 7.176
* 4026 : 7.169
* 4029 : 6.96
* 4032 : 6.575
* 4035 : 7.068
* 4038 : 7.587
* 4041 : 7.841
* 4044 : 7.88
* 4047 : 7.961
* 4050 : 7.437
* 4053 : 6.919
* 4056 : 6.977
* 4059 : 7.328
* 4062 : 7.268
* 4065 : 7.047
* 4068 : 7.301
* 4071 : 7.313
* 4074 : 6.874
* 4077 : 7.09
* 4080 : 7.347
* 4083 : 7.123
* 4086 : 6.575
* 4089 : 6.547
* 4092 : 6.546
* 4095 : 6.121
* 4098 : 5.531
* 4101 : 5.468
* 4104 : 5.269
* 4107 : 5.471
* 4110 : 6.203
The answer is 1.32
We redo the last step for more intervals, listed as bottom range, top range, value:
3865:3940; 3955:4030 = 1.16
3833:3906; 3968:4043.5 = 1.36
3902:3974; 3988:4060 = 1.30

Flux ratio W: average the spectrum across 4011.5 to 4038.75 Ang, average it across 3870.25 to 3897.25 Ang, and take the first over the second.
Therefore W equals 1.4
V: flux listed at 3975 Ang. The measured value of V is 4.993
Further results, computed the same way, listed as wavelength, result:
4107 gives 5.471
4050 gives 7.437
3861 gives 5.861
